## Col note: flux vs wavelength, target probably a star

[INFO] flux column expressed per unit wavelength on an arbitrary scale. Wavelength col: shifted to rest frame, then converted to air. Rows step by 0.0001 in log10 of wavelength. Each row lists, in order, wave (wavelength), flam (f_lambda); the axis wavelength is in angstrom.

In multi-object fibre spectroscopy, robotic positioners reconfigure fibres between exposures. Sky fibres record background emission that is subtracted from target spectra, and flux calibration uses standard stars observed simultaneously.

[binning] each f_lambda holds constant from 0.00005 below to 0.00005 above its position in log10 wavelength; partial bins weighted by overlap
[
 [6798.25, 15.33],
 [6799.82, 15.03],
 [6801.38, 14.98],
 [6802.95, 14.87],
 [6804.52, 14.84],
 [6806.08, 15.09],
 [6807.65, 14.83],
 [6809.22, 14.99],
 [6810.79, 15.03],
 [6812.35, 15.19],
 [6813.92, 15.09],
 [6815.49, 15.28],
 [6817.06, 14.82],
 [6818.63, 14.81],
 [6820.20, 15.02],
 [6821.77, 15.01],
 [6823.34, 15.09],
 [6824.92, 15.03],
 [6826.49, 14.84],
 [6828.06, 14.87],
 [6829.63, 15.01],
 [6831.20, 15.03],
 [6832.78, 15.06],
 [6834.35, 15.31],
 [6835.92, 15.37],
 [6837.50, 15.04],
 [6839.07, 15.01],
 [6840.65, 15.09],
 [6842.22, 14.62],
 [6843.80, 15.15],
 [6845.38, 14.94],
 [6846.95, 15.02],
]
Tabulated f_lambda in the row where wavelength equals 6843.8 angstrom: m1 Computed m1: 15.15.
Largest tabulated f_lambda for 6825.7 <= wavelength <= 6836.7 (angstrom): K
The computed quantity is 15.37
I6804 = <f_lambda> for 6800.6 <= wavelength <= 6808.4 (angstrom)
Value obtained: 14.9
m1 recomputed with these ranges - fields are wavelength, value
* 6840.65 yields 15.09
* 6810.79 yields 15.03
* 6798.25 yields 15.33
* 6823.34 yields 15.09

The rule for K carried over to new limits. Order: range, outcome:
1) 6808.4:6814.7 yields 15.19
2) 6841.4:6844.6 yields 15.15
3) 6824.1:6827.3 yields 15.03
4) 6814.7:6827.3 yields 15.28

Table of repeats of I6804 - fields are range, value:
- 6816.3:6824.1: 15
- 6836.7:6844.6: 15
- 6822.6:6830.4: 15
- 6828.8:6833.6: 15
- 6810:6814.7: 15.1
